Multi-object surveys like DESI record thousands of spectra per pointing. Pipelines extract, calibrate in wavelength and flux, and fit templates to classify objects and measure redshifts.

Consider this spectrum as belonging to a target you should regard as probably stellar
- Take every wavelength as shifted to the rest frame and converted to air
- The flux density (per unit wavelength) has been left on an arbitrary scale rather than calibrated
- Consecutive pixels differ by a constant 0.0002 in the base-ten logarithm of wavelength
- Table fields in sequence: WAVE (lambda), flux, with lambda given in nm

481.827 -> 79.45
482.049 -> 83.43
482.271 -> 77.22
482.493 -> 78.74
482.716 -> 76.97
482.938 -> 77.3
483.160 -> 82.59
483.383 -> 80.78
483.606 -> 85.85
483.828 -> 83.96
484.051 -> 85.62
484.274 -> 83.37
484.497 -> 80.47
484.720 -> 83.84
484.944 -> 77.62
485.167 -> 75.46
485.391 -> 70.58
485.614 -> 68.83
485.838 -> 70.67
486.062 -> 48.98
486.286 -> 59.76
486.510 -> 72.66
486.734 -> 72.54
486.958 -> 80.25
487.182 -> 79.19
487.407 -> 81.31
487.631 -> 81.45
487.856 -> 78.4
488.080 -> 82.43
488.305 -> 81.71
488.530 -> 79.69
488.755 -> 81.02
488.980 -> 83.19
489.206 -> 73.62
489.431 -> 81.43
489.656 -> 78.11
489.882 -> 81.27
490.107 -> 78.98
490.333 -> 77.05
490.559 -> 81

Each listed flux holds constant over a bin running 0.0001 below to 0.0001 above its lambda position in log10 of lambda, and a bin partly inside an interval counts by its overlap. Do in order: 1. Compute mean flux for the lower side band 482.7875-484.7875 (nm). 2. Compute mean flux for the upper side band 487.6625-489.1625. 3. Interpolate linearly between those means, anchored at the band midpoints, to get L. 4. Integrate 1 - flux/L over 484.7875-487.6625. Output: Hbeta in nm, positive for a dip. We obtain 0.33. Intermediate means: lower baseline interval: 82.5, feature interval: 72.2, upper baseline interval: 80.7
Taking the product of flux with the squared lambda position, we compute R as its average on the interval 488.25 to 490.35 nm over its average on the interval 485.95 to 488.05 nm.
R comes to 1.10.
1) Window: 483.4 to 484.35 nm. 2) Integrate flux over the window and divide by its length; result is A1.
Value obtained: 84.4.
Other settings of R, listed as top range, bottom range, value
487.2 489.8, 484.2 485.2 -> 1.01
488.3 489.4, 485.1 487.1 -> 1.17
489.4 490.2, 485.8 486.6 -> 1.31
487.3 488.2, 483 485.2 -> 1.00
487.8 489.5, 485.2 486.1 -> 1.21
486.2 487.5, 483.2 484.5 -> 0.90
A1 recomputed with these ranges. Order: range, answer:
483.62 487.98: 75.8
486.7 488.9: 80.1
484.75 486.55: 68.6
